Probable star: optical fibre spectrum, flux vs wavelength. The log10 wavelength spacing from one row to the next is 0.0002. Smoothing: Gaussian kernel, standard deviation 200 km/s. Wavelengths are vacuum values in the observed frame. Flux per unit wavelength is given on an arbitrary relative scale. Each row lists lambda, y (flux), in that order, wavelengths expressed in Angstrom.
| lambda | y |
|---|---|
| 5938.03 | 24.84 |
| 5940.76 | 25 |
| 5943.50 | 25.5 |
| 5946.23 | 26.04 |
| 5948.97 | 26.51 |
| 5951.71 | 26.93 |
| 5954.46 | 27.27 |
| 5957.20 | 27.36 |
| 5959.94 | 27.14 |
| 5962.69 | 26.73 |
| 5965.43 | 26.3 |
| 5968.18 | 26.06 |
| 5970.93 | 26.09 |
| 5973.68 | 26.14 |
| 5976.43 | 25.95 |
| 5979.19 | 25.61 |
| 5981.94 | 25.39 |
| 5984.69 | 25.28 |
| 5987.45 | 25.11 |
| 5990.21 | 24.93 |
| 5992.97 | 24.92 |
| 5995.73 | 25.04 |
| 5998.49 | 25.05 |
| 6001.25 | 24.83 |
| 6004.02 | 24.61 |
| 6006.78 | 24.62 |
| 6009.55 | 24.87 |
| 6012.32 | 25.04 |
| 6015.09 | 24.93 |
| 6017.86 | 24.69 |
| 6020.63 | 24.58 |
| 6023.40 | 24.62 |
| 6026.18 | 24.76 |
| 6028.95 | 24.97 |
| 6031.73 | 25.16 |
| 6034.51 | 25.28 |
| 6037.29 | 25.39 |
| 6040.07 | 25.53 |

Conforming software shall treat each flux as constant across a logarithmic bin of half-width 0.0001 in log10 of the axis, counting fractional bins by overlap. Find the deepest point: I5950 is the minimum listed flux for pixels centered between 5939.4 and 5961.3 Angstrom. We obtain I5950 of 25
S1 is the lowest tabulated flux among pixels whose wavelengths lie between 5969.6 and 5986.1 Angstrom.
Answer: 25.28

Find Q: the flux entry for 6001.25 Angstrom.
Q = 24.83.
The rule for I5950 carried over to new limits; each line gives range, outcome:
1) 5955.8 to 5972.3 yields 26.06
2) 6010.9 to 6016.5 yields 24.93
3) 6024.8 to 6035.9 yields 24.76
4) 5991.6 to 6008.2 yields 24.61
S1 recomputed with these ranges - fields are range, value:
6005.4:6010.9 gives 24.62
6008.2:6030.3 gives 24.58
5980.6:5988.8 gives 25.11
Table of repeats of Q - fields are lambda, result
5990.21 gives 24.93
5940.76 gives 25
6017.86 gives 24.69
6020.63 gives 24.58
